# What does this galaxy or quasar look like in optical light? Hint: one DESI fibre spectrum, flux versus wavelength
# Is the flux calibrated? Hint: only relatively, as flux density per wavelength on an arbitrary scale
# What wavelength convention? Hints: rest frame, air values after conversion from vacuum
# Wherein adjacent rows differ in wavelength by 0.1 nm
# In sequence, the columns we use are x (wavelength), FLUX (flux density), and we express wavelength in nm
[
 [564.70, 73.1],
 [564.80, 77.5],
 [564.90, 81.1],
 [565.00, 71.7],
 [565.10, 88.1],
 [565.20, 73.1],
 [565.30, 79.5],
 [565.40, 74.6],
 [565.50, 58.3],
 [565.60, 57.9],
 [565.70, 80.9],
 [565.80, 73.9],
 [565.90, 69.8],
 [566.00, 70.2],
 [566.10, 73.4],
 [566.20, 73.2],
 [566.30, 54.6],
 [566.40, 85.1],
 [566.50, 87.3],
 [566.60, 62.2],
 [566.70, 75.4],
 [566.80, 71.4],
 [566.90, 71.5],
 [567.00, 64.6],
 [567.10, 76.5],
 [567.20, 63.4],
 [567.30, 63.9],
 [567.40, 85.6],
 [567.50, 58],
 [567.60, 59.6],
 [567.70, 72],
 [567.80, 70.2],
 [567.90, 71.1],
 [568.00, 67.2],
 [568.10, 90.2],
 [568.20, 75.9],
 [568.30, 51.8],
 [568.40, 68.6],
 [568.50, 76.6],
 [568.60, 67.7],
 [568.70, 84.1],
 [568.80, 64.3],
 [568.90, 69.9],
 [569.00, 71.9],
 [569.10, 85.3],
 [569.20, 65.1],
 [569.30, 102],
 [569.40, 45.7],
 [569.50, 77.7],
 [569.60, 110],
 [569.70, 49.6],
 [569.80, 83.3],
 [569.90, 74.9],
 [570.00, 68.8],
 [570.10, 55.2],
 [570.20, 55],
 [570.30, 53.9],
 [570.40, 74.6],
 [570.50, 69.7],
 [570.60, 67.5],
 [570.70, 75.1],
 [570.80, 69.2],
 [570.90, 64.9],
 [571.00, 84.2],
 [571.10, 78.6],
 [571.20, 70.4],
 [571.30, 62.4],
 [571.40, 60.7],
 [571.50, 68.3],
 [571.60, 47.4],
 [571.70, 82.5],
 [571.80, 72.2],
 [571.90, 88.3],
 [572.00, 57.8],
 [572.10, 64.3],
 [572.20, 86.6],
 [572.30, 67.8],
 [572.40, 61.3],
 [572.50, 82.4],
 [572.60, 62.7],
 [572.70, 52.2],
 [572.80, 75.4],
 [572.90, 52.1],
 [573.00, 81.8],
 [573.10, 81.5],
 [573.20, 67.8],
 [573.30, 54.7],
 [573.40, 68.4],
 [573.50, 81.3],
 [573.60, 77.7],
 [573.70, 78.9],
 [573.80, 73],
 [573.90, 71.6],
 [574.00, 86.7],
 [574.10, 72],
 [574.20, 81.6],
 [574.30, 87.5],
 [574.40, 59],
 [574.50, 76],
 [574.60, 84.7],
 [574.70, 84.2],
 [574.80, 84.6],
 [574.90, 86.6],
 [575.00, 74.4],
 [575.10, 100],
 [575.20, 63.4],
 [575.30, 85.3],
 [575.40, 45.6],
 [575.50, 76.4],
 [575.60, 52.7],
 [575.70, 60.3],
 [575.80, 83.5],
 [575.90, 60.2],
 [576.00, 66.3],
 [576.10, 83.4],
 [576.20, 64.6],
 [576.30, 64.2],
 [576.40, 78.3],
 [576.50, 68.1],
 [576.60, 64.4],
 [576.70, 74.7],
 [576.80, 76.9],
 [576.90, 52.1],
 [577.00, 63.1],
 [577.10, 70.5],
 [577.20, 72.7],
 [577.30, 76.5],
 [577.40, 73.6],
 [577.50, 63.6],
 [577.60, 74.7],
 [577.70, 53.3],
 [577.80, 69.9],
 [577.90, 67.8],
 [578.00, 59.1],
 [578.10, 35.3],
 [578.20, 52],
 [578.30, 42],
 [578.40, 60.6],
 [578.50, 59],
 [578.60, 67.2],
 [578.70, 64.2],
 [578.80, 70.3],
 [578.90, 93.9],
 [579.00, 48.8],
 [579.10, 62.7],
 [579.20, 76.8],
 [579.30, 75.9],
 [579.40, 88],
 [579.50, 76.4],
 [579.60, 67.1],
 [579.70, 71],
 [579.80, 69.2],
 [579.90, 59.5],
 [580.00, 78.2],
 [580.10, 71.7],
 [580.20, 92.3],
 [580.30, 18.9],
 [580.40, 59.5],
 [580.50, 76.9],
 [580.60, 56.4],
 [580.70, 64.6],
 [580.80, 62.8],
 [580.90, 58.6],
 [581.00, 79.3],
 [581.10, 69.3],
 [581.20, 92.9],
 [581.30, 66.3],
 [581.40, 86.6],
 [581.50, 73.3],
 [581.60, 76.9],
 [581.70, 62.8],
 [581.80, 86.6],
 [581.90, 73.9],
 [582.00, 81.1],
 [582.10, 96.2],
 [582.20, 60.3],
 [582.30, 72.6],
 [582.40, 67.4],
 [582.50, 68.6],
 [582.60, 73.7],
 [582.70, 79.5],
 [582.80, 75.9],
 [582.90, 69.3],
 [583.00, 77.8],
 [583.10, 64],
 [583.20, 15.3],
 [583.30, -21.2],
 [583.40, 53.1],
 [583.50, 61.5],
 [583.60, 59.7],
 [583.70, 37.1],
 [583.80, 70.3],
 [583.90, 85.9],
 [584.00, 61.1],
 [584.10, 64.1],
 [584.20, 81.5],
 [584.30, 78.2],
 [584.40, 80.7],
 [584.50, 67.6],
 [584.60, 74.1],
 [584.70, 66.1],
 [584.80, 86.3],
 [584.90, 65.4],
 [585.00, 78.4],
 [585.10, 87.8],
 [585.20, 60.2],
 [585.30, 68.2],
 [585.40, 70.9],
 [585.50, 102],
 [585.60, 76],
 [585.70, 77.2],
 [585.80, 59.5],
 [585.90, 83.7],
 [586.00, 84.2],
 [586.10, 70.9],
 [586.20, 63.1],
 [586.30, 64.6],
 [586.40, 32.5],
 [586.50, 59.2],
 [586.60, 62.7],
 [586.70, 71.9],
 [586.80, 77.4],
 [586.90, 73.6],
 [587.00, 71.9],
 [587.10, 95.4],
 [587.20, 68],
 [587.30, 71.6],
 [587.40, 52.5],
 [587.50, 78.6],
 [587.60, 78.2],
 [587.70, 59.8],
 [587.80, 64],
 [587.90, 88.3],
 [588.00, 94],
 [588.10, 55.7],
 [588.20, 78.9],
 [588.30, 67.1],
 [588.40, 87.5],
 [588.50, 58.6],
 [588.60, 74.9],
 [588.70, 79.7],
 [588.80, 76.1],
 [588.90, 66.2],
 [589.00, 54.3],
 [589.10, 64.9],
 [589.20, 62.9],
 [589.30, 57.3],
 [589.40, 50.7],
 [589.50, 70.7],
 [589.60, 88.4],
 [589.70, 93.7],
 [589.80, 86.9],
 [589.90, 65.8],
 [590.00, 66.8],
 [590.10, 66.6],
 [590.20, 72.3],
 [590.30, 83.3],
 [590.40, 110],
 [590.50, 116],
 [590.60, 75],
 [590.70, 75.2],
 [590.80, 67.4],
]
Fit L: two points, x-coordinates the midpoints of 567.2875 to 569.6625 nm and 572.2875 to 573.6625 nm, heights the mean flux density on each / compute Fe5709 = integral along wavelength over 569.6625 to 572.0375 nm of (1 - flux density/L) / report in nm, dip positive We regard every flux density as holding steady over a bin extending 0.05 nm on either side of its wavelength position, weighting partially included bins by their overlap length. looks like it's 0.09 nm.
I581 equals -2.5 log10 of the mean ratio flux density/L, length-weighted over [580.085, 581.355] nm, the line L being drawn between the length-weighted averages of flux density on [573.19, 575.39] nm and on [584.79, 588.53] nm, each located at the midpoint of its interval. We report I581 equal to 0.12 mag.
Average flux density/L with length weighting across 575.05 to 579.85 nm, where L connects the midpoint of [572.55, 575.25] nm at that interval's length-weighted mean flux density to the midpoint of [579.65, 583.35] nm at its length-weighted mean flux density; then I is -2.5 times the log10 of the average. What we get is 0.06 mag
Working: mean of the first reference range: 74.8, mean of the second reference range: 67.2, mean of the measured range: 67.6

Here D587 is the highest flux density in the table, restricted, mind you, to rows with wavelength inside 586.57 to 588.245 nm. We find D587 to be 95.4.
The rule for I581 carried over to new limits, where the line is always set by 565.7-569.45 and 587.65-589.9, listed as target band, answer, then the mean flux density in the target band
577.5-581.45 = 0.079 mag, 66.6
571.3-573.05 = 0.050 mag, 68.3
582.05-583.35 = 0.166 mag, 61.5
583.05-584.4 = 0.275 mag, 55.6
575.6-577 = 0.052 mag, 68.2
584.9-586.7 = 0.017 mag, 70.5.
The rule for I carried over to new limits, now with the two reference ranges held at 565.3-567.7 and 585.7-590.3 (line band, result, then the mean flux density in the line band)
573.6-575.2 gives -0.13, 79.5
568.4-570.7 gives -0.02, 71.5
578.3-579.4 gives 0.04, 67.7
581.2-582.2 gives -0.11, 78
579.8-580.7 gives 0.10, 64.5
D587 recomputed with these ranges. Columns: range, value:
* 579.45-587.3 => 102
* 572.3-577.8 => 100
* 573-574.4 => 87.5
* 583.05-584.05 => 85.9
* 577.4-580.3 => 93.9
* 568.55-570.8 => 110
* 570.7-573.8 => 88.3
